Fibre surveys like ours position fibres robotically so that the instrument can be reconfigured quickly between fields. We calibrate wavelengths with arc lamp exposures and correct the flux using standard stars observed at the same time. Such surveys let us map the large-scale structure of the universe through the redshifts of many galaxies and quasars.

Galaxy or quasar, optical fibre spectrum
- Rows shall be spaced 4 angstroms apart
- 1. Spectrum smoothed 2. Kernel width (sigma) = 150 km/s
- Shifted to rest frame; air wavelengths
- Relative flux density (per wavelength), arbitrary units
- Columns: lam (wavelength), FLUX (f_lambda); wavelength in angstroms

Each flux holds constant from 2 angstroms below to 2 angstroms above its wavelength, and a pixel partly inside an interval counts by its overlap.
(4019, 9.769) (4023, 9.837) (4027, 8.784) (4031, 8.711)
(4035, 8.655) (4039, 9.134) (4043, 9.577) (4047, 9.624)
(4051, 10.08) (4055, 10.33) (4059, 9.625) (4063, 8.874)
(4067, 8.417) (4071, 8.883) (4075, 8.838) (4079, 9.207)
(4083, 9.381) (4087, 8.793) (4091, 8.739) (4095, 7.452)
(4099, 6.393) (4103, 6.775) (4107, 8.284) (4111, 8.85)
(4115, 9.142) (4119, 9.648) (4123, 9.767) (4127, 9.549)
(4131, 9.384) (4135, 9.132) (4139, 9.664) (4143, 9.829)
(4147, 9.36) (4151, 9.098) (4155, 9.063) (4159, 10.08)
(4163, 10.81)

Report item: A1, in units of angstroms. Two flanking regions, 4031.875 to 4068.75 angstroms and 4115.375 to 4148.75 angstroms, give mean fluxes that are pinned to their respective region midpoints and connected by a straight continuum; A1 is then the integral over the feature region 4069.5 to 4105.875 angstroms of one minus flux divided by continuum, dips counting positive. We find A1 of 4.5 angstroms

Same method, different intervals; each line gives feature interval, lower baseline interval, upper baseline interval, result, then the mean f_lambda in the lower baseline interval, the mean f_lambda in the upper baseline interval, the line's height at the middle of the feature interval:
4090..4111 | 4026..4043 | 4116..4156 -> 3.78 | 8.91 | 9.45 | 9.26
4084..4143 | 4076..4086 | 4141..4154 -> 3.59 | 9.2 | 9.4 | 9.3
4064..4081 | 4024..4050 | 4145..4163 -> 0.80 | 9.15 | 9.56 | 9.27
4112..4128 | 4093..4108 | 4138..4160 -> -2.75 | 7.16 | 9.48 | 8.09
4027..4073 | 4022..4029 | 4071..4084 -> -0.40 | 9.24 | 9.08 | 9.16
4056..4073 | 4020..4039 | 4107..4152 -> 0.24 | 9.05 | 9.36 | 9.16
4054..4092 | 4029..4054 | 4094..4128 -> -0.69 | 9.34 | 8.42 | 8.92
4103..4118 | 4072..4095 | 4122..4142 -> 1.08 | 8.85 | 9.5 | 9.21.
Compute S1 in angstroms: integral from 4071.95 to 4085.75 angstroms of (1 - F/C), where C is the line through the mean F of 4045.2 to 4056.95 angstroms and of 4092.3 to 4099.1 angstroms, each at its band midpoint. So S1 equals -1.4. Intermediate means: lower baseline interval 10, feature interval 9.1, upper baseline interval 7.26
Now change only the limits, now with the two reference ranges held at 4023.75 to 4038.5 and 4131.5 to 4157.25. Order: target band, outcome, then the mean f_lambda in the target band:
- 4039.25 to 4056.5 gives -1.70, 9.81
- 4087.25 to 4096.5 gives 0.88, 8.26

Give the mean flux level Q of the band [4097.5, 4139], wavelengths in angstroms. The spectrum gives 8.77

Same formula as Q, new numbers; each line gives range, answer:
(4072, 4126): 8.58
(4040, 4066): 9.62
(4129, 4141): 9.39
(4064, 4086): 8.94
